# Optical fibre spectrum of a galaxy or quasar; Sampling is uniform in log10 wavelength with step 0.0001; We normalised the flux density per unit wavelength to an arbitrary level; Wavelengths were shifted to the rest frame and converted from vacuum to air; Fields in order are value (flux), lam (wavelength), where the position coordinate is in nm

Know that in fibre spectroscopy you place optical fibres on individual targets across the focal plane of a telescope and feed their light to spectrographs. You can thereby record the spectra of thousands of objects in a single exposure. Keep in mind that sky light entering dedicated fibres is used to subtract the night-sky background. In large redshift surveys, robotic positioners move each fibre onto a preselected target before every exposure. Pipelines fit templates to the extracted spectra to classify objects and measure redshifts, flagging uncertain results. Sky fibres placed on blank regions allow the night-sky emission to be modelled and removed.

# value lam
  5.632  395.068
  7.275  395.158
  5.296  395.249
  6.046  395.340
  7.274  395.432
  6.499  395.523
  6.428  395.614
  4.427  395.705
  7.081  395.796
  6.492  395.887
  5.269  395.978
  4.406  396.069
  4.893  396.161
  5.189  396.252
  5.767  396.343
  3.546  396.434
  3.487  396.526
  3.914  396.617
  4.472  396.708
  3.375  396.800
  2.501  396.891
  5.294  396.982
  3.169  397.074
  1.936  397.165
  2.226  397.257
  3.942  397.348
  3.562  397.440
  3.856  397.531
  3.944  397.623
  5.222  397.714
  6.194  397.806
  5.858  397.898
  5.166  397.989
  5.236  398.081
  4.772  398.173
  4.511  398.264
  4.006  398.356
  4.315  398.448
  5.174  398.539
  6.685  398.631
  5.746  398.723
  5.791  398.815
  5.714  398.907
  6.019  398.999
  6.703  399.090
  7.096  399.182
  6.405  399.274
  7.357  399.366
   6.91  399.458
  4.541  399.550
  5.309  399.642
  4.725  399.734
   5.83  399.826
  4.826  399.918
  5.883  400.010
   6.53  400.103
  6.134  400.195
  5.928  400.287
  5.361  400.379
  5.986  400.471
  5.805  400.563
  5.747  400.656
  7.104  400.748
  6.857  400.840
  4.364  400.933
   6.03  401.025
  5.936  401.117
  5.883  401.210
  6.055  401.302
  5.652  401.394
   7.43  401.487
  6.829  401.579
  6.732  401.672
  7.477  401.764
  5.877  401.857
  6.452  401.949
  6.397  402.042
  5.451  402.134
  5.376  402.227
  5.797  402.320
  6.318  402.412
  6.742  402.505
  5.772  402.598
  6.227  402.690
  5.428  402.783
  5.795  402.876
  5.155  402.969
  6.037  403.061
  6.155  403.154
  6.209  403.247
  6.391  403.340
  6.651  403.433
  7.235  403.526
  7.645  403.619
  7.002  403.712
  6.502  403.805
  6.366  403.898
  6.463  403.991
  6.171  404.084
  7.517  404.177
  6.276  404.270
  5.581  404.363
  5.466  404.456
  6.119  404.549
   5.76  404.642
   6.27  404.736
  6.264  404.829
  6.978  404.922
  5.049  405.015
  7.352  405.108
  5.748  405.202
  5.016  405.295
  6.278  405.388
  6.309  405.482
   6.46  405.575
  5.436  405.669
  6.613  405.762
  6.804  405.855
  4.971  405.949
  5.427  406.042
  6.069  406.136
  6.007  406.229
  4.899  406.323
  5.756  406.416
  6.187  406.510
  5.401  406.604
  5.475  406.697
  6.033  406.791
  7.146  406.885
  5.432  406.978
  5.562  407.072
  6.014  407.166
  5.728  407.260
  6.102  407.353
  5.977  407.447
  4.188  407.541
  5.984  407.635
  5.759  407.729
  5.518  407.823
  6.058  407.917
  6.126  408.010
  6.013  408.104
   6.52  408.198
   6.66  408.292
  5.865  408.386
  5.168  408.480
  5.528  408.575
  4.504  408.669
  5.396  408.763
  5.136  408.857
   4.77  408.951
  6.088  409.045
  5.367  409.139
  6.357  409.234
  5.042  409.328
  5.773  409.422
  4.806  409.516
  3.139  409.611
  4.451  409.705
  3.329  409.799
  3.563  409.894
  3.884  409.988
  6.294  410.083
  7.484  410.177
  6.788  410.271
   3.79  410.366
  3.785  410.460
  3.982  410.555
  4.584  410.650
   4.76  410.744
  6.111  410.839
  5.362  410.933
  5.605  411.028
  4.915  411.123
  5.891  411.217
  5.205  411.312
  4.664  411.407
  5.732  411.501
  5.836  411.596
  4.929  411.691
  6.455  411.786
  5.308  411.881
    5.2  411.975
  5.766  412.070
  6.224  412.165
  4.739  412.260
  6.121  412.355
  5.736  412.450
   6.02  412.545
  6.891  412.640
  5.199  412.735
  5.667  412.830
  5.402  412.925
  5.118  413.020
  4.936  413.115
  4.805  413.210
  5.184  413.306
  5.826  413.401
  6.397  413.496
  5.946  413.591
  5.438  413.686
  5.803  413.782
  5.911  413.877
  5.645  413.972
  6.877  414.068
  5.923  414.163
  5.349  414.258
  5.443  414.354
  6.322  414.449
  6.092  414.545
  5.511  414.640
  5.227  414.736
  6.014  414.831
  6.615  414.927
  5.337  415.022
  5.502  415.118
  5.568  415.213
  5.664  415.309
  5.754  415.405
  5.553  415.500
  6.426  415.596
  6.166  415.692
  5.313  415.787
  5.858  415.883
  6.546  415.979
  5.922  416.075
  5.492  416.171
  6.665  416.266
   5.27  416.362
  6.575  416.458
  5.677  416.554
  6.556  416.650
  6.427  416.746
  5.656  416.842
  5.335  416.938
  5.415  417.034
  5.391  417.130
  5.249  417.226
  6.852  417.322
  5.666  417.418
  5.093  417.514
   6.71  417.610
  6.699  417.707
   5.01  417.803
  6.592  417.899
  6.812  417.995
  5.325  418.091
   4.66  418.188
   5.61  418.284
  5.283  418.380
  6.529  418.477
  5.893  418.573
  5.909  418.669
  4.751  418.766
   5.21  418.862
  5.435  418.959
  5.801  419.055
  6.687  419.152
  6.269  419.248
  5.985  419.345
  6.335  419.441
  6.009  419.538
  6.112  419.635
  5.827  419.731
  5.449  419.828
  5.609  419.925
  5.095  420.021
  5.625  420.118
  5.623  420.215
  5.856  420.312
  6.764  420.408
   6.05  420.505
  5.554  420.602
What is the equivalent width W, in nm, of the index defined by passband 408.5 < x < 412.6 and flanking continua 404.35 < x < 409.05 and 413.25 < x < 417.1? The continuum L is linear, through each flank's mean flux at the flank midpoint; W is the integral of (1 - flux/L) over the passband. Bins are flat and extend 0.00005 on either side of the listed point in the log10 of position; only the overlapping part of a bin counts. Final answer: 0.430 nm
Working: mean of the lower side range 5.82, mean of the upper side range 5.85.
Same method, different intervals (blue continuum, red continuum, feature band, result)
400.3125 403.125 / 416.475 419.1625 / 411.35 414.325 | 0.12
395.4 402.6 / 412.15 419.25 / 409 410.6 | 0.21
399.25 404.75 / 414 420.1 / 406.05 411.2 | 0.51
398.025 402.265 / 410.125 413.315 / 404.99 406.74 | -0.06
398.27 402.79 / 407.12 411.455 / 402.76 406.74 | -0.33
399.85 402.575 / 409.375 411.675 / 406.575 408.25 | -0.15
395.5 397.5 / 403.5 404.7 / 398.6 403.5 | -0.40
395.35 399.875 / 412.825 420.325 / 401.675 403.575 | -0.32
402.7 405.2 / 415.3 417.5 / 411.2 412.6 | 0.10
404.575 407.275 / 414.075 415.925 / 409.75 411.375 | 0.24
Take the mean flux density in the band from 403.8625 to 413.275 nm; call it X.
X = 5.6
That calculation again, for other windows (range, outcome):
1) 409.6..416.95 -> 5.56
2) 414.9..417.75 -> 5.89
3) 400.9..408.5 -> 6.07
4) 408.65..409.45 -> 5.41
